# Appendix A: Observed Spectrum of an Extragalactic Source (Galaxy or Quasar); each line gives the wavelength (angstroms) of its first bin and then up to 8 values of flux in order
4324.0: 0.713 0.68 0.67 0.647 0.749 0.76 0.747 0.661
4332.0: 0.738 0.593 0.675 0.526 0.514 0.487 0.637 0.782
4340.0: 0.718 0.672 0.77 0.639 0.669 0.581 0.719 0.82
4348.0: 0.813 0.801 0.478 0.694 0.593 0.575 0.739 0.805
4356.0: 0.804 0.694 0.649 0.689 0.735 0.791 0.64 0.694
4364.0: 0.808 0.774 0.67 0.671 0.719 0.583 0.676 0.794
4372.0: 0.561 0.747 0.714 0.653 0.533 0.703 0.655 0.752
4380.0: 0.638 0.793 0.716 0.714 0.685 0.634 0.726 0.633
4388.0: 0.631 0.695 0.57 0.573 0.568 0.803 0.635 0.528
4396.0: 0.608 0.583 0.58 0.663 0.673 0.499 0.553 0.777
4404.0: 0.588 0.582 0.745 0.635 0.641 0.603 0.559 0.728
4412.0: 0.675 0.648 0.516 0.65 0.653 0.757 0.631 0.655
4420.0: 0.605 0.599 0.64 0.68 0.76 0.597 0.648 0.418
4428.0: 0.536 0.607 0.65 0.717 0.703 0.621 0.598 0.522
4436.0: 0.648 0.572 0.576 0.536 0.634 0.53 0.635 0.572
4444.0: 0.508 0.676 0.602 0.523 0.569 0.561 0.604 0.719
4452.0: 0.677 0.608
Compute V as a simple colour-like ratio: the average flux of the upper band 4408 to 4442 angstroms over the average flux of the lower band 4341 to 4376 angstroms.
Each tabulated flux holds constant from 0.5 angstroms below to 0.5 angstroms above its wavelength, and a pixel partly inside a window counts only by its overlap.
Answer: 0.89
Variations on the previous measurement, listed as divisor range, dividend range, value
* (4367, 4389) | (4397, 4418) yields 0.93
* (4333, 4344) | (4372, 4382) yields 1.06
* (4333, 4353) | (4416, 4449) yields 0.93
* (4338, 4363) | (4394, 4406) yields 0.87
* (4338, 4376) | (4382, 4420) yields 0.91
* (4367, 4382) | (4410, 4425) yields 0.96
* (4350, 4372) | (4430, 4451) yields 0.86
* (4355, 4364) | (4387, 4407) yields 0.86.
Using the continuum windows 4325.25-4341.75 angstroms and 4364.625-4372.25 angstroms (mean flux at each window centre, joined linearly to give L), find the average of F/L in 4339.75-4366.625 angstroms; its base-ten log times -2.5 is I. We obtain -0.05 mag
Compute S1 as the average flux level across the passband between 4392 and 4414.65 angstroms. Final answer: 0.627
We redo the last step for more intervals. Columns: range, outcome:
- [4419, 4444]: 0.607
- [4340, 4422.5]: 0.667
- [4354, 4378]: 0.7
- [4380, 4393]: 0.666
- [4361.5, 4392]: 0.677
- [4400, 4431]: 0.63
